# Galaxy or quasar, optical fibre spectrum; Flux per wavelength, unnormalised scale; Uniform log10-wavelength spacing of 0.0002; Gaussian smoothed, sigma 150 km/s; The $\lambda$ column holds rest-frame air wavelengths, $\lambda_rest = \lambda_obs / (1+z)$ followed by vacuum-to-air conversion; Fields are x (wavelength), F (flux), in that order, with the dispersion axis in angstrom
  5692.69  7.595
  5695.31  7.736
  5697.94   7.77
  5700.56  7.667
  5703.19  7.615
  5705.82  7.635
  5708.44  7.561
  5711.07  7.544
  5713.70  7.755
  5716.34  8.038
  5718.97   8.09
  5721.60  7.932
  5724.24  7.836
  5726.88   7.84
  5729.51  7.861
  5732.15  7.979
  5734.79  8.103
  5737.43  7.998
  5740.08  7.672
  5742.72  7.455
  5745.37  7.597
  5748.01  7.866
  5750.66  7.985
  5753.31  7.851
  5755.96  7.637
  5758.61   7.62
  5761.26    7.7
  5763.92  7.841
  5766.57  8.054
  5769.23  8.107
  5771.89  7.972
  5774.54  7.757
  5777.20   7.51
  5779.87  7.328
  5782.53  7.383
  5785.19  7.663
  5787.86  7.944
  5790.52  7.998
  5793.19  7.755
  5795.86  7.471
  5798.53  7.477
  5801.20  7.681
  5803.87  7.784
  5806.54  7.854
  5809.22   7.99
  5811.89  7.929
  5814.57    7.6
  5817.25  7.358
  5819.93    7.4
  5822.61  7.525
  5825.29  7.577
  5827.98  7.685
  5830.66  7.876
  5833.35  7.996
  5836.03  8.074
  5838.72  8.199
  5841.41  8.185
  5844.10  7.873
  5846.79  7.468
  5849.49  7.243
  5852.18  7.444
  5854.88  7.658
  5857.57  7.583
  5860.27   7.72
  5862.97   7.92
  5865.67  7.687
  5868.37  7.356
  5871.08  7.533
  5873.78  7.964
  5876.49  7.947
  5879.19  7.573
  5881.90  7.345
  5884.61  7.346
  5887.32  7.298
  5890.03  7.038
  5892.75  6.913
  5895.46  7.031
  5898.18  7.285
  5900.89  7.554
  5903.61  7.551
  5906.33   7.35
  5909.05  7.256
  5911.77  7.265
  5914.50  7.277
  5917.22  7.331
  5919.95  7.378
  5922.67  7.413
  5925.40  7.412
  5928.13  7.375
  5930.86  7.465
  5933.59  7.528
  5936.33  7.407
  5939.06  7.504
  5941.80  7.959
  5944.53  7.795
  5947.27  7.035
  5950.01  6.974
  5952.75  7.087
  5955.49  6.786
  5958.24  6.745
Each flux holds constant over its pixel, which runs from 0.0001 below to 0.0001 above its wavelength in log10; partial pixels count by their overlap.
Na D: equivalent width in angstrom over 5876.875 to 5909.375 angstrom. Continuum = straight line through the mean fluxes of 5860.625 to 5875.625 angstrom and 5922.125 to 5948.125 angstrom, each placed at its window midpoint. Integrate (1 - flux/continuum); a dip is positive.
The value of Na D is 1.3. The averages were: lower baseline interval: 7.7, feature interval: 7.32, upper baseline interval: 7.5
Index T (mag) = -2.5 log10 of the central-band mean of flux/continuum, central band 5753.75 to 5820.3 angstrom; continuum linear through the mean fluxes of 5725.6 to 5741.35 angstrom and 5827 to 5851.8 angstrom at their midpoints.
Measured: 0.021 mag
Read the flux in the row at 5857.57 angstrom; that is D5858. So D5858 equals 7.583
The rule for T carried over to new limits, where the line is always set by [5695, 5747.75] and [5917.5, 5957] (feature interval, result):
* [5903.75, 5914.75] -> 0.02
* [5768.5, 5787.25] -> 0.00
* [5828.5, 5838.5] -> -0.06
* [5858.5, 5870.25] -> -0.02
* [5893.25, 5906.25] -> 0.02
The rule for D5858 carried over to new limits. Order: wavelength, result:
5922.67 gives 7.413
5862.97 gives 7.92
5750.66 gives 7.985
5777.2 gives 7.51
